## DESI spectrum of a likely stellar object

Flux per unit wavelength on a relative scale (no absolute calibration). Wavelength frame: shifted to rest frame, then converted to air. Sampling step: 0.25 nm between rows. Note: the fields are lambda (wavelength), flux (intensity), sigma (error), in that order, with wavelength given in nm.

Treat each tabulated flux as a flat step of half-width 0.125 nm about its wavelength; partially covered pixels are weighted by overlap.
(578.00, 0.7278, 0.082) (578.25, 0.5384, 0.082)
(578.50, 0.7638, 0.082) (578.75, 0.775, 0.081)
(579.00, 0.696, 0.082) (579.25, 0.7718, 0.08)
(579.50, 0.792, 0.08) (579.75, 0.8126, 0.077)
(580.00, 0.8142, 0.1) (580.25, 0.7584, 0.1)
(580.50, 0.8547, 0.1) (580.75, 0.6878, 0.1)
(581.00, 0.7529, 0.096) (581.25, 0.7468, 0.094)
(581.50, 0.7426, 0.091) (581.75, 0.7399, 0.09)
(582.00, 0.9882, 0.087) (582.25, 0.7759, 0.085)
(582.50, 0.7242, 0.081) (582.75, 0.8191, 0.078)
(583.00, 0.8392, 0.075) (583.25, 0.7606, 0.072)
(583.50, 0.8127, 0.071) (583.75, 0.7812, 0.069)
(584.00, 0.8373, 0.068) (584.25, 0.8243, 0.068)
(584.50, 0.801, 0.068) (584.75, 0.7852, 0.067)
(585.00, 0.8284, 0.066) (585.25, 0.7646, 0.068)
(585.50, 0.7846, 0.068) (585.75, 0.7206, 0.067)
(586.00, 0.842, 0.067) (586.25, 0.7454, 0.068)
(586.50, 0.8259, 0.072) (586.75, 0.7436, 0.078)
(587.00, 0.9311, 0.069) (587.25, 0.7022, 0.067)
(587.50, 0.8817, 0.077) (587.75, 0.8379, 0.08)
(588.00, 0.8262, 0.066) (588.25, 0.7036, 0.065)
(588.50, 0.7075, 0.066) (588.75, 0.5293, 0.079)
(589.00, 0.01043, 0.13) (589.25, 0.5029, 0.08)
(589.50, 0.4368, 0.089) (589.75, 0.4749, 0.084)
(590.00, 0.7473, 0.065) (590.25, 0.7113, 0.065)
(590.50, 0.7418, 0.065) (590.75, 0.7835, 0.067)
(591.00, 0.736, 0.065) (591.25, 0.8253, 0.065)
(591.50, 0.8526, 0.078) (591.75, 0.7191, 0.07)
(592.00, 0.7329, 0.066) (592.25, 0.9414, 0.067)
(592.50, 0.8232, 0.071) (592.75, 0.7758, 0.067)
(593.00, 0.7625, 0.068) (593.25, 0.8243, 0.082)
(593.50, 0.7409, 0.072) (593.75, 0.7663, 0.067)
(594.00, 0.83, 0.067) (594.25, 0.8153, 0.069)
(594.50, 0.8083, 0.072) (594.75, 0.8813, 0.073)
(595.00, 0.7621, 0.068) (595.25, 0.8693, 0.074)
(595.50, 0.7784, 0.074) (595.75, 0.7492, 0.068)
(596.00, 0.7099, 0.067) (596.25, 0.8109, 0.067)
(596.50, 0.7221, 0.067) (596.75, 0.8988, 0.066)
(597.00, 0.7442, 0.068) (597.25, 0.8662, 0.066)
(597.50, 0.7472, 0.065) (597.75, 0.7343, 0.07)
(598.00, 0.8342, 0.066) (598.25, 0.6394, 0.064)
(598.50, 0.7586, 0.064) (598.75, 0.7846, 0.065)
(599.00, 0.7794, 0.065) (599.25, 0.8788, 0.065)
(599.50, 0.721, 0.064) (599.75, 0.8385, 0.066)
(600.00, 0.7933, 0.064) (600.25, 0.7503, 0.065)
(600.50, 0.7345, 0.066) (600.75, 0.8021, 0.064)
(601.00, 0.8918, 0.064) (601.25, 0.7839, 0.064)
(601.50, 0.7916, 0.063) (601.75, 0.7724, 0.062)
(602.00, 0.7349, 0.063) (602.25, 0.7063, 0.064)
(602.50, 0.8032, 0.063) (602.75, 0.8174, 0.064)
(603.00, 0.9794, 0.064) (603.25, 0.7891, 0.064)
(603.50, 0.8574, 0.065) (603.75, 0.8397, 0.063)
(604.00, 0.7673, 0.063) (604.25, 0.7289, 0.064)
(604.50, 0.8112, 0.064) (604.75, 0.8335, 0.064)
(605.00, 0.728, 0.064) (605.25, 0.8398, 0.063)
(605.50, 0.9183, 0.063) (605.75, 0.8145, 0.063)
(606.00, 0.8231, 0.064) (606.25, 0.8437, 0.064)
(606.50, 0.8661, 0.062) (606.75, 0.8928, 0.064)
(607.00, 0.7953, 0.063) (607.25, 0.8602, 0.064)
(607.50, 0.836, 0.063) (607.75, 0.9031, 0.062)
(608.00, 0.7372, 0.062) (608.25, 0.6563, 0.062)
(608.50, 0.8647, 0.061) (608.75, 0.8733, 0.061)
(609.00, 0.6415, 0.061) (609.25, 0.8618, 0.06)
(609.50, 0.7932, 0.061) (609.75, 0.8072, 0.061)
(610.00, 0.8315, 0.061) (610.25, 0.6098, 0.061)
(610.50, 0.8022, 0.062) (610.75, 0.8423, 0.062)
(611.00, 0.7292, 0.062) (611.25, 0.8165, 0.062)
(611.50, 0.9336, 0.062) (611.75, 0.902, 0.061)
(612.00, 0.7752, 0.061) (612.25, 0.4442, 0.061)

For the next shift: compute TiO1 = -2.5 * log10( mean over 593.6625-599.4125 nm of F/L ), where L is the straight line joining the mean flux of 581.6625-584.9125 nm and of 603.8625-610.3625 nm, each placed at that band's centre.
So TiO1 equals 0.023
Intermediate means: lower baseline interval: 0.808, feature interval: 0.79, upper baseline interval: 0.806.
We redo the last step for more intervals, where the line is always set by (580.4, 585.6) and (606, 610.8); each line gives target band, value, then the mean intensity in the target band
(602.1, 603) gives 0.00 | 0.803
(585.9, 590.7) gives 0.17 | 0.68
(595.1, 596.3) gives 0.02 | 0.781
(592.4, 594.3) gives 0.01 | 0.791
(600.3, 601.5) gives 0.00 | 0.799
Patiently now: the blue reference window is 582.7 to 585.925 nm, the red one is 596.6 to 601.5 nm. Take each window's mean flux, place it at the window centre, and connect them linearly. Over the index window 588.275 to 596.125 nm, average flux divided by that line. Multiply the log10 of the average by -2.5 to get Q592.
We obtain 0.10 mag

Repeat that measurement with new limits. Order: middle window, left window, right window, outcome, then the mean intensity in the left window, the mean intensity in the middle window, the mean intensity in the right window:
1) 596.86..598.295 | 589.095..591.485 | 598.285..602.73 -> -0.03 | 0.663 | 0.769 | 0.782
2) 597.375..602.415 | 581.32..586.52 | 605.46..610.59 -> 0.04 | 0.796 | 0.774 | 0.809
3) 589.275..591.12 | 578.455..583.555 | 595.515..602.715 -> 0.19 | 0.782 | 0.653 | 0.778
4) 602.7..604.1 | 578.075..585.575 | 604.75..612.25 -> -0.06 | 0.779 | 0.844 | 0.808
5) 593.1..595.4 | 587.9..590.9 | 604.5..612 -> -0.23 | 0.597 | 0.81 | 0.815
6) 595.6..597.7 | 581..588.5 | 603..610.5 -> 0.03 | 0.795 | 0.779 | 0.811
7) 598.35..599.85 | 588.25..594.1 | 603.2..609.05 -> -0.04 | 0.694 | 0.79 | 0.816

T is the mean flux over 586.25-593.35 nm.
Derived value 0.718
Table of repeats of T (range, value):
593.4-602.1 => 0.787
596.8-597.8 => 0.785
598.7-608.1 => 0.812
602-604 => 0.818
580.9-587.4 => 0.794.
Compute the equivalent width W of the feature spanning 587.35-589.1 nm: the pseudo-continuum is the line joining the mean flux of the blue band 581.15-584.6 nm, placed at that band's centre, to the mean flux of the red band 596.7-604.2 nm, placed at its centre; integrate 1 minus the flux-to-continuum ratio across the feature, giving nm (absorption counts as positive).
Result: 0.32 nm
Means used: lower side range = 0.8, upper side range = 0.793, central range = 0.652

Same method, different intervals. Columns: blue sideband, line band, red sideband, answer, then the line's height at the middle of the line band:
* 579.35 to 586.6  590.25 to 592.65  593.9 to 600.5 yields 0.00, 0.789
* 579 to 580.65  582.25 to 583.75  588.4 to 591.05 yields -0.14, 0.722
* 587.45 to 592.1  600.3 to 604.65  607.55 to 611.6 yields -0.30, 0.749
